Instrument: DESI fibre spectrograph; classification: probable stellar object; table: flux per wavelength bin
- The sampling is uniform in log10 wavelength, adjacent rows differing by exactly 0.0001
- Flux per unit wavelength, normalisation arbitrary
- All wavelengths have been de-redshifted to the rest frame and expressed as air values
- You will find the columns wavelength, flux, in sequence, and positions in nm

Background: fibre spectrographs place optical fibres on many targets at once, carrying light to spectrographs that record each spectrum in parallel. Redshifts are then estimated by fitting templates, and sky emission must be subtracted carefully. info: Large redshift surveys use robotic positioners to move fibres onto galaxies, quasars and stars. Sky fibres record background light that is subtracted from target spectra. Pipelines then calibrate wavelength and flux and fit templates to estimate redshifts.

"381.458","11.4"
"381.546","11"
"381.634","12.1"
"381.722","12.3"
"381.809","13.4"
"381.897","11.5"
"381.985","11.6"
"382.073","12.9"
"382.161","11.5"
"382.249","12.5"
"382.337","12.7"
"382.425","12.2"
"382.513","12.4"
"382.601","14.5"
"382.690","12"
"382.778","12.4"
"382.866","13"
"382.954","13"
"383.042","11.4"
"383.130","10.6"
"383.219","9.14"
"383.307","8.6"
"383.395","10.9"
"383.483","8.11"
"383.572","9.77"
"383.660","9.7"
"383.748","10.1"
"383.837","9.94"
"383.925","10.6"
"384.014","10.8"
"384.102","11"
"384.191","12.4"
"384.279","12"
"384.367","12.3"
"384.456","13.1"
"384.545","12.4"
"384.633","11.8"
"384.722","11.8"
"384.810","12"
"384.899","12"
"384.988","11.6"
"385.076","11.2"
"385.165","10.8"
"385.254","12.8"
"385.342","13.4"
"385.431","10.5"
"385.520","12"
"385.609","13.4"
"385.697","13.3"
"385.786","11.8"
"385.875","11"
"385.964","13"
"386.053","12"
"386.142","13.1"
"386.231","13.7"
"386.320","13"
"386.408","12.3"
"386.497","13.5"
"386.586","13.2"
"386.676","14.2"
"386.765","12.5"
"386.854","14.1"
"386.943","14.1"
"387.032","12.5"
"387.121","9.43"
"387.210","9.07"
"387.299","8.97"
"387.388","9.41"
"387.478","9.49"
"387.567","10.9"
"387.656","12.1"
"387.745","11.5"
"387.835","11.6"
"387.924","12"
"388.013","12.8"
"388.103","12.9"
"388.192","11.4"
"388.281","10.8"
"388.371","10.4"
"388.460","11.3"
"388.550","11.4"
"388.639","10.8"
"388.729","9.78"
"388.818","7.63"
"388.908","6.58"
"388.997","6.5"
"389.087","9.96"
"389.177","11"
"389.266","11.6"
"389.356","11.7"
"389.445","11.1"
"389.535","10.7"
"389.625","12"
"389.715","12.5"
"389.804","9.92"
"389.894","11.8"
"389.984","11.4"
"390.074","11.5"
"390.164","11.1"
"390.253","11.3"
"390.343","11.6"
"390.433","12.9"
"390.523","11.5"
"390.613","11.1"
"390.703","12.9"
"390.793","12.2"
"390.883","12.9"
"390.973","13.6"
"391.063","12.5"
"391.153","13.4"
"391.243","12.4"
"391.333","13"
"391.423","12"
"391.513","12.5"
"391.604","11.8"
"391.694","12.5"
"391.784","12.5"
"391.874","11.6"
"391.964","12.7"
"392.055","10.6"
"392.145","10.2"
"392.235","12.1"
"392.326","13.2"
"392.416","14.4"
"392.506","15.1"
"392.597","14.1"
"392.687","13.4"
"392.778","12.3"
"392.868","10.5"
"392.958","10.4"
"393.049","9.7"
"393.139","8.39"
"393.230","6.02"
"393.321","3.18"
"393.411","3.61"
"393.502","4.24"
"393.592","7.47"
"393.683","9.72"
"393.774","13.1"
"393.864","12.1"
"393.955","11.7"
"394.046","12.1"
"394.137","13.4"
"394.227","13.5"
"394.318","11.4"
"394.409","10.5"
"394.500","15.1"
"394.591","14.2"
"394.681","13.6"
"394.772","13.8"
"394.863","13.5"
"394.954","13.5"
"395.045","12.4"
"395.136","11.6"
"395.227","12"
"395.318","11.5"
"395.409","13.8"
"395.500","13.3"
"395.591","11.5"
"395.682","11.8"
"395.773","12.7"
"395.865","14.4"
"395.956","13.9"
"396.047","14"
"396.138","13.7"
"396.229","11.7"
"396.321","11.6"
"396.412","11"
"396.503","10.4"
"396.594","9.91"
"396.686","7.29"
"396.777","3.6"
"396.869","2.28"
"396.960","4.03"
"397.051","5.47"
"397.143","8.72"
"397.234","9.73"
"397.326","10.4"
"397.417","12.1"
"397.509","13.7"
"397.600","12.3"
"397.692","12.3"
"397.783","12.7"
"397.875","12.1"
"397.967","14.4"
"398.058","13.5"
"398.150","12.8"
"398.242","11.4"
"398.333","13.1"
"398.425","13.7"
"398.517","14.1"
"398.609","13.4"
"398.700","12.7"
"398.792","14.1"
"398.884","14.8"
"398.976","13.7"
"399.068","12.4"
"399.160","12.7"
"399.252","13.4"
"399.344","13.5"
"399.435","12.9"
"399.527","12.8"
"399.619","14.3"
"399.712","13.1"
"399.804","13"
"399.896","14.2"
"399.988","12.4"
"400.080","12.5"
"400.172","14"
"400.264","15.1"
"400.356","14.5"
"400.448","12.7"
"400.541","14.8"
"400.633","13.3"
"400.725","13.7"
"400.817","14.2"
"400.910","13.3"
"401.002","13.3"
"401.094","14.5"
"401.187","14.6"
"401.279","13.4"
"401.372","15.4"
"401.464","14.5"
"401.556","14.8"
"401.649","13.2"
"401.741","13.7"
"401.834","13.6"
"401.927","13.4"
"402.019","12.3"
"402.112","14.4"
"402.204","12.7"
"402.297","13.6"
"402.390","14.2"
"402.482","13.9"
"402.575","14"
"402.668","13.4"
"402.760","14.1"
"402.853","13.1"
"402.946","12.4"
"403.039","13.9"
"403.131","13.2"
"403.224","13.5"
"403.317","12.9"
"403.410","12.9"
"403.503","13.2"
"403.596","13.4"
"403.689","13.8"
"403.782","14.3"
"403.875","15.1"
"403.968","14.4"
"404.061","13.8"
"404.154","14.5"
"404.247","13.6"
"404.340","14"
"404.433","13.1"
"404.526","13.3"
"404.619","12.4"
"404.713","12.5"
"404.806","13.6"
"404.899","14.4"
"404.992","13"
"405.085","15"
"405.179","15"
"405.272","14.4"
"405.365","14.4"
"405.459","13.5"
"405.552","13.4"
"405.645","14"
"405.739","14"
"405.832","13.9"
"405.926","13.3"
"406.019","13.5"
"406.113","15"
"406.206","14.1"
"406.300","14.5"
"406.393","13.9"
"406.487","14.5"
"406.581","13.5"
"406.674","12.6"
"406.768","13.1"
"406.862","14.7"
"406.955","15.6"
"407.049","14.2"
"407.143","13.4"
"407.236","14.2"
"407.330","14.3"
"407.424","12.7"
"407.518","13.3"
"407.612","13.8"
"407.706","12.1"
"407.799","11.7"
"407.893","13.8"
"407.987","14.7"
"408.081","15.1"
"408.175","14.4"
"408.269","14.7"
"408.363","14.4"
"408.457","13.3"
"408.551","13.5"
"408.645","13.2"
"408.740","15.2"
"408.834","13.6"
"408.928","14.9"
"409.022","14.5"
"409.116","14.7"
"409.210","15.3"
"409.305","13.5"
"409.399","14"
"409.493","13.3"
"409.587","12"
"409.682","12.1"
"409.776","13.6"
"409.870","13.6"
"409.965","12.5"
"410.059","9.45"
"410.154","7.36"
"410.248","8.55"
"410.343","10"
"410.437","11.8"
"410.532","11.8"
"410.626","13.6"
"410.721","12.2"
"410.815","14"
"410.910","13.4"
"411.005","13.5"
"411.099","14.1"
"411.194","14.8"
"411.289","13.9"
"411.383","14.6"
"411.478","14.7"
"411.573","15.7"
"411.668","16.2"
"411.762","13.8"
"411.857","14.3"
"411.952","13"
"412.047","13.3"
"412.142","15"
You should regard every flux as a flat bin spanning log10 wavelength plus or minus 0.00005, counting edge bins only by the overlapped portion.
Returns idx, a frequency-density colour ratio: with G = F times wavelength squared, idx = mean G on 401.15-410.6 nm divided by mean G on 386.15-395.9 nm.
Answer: 1.3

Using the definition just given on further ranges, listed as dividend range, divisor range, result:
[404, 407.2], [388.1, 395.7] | 1.30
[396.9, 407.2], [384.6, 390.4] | 1.25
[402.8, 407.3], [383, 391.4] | 1.32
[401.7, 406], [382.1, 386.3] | 1.29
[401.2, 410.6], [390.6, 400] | 1.21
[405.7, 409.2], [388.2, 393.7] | 1.39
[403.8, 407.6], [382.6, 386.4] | 1.33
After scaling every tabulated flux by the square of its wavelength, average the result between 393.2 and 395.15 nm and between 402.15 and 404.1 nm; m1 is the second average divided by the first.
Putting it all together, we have 1.30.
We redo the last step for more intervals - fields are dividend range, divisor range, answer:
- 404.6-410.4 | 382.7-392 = 1.29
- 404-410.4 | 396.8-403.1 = 1.09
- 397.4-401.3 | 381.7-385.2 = 1.26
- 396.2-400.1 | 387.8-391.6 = 1.07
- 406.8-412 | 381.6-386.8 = 1.28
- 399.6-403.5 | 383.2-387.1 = 1.25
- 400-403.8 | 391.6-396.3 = 1.21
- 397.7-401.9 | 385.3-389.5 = 1.26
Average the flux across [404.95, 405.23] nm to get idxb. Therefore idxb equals 14.3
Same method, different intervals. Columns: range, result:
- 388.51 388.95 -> 9.23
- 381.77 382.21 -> 12.2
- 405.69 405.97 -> 13.7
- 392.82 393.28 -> 8.97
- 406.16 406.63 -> 14.1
